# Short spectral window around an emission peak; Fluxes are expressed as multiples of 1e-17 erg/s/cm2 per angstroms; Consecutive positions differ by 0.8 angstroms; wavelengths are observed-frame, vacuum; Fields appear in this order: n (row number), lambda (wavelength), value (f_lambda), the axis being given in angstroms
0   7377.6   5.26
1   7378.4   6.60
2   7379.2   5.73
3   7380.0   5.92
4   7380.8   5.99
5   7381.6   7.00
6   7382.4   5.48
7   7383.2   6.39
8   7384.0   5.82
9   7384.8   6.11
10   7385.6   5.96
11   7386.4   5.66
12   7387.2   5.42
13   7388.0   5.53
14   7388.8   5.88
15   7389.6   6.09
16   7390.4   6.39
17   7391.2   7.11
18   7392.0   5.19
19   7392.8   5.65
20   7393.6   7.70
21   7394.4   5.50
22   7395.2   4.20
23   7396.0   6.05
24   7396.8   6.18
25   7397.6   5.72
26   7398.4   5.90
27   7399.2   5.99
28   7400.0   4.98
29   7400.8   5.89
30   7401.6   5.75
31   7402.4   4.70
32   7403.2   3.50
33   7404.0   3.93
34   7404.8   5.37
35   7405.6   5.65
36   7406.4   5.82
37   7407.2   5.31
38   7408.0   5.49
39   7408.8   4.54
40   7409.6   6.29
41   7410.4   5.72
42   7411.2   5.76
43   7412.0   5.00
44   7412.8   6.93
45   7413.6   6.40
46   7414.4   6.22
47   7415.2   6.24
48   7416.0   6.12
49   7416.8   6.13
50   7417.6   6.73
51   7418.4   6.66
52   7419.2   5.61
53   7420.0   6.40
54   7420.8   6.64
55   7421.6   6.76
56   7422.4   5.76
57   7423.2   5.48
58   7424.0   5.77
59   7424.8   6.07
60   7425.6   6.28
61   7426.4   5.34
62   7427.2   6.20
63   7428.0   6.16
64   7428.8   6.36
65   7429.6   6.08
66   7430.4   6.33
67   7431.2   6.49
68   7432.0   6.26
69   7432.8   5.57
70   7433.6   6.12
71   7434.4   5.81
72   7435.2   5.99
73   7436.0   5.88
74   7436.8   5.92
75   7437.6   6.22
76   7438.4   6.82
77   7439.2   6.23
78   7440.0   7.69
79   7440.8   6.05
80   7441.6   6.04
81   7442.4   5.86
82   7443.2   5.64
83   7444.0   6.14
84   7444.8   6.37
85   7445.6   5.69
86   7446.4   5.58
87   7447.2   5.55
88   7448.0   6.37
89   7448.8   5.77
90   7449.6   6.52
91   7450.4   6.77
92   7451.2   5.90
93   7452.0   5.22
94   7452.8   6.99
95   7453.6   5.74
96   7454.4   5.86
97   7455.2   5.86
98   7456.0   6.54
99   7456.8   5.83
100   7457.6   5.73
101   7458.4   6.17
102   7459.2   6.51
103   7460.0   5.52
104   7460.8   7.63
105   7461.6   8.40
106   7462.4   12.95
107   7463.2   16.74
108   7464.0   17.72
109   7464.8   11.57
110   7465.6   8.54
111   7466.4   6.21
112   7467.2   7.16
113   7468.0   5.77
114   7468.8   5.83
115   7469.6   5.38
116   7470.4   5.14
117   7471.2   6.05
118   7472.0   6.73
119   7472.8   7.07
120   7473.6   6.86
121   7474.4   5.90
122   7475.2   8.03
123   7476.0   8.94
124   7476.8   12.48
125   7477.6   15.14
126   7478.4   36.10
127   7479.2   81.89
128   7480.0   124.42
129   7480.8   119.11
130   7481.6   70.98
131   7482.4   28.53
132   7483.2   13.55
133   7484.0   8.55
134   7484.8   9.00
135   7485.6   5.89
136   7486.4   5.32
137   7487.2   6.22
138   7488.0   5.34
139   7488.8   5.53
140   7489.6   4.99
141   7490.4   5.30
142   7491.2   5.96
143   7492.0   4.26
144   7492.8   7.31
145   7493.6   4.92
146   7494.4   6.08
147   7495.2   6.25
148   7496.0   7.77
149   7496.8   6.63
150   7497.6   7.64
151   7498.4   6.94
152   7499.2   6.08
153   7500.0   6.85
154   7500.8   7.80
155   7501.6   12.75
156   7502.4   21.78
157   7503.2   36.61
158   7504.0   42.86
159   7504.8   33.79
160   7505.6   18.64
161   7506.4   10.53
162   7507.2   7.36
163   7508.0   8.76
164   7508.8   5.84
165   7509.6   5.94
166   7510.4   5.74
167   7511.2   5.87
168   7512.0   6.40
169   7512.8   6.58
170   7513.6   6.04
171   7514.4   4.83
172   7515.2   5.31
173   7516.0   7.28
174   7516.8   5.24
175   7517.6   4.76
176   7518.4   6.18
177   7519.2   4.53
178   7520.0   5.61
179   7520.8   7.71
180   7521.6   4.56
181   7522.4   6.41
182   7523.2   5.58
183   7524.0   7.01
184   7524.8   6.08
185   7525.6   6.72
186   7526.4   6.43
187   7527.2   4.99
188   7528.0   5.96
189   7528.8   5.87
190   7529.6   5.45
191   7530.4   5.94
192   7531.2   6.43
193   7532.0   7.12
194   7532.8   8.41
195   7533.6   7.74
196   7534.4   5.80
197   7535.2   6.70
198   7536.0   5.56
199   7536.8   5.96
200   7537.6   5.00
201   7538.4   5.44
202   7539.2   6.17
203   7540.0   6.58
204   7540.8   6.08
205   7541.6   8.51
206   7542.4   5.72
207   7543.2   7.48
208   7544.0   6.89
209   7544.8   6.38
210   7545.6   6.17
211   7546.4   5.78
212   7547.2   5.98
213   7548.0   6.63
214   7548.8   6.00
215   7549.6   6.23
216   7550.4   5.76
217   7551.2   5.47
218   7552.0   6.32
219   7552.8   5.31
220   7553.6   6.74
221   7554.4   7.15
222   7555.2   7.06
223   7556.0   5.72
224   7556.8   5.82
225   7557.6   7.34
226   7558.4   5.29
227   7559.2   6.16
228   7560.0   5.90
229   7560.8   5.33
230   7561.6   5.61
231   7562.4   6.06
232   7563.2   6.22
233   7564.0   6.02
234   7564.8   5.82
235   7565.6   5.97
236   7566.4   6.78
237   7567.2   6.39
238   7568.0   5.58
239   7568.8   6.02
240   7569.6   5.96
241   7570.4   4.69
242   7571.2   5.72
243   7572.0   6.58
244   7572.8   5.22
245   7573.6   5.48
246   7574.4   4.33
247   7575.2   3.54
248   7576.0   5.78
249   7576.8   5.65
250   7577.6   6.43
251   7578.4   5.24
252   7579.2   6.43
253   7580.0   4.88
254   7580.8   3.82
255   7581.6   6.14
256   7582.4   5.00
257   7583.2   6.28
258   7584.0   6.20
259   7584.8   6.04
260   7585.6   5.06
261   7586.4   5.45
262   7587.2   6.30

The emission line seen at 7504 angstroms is [N II] 6583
